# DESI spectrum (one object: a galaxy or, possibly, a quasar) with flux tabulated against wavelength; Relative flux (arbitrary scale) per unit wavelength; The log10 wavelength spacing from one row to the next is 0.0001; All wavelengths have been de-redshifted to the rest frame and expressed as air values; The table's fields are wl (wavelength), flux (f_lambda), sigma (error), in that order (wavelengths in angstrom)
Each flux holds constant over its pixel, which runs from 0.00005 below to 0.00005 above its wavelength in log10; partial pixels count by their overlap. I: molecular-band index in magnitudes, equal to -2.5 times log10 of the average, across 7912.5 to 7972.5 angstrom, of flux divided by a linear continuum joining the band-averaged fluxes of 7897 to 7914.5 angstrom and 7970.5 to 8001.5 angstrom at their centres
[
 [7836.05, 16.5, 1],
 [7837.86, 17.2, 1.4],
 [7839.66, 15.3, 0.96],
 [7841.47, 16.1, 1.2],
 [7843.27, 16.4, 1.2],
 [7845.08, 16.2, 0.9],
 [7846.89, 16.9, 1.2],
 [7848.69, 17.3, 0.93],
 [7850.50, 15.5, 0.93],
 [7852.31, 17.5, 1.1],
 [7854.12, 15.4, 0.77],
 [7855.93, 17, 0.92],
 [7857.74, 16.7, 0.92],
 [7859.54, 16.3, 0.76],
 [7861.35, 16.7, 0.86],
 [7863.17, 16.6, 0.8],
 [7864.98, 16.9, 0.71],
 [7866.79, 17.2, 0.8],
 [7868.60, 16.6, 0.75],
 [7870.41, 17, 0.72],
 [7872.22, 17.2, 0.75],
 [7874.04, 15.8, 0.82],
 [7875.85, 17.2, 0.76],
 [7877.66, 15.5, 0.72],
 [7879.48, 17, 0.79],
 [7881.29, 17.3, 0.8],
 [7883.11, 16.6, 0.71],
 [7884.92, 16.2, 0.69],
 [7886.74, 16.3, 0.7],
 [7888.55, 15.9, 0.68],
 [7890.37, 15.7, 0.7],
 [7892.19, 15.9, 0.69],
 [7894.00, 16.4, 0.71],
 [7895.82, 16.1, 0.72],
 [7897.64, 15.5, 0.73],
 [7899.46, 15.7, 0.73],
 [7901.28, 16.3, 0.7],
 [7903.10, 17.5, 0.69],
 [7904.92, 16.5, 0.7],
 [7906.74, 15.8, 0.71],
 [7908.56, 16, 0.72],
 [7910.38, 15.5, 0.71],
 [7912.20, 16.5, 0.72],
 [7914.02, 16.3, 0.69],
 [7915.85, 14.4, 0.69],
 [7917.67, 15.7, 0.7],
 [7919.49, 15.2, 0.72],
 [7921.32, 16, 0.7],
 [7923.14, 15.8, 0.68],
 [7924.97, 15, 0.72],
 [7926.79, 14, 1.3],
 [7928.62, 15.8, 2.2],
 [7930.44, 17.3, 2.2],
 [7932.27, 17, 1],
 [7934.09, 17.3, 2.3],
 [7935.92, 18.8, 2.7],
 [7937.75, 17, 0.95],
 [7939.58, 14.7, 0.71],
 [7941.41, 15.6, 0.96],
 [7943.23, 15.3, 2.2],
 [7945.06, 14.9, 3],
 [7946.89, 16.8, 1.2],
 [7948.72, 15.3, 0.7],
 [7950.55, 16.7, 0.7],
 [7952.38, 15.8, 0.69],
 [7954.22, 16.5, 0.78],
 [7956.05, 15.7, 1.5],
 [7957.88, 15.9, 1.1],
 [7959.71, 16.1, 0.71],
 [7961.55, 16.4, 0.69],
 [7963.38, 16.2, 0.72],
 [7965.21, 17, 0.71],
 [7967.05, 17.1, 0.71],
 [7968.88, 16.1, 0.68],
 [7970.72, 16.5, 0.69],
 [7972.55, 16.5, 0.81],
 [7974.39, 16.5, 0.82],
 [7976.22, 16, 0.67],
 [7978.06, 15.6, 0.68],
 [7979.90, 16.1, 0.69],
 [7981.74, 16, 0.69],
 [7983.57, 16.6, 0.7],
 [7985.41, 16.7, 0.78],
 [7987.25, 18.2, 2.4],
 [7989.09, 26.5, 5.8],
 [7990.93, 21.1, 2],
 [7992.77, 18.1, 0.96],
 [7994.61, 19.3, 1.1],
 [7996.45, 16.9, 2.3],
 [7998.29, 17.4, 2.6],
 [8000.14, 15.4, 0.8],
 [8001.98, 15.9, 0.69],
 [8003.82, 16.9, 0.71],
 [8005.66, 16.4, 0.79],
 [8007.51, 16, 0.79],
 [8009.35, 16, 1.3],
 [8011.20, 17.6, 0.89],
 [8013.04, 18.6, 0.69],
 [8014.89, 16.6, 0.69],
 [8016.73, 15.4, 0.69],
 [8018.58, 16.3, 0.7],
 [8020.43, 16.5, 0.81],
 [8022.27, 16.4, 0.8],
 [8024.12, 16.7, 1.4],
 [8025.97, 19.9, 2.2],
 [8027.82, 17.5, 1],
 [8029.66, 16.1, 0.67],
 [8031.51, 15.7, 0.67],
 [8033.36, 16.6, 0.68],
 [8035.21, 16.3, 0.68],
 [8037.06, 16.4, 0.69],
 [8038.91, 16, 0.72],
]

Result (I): 0.05 mag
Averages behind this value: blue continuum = 16.2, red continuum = 17.6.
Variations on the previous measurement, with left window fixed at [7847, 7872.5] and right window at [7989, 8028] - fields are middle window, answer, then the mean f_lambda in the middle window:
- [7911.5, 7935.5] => 0.07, 15.9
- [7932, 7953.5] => 0.06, 16.2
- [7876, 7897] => 0.04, 16.3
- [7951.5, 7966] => 0.06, 16.2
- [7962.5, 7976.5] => 0.05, 16.5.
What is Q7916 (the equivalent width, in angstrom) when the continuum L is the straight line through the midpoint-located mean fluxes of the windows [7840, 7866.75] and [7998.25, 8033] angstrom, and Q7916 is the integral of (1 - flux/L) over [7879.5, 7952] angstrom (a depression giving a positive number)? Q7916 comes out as 2.2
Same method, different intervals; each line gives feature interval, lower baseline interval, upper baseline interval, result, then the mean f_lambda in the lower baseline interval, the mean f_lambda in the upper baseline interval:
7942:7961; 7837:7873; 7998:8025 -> 0.7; 16.6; 16.5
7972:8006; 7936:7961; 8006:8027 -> -2.0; 16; 16.9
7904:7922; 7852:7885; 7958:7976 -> 0.8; 16.7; 16.4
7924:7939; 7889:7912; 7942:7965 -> -0.4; 16.1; 16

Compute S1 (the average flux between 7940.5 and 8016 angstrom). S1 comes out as 16.8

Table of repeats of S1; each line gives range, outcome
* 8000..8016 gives 16.7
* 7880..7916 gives 16.2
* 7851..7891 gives 16.6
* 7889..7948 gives 16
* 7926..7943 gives 16.4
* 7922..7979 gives 16.2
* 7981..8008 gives 17.9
